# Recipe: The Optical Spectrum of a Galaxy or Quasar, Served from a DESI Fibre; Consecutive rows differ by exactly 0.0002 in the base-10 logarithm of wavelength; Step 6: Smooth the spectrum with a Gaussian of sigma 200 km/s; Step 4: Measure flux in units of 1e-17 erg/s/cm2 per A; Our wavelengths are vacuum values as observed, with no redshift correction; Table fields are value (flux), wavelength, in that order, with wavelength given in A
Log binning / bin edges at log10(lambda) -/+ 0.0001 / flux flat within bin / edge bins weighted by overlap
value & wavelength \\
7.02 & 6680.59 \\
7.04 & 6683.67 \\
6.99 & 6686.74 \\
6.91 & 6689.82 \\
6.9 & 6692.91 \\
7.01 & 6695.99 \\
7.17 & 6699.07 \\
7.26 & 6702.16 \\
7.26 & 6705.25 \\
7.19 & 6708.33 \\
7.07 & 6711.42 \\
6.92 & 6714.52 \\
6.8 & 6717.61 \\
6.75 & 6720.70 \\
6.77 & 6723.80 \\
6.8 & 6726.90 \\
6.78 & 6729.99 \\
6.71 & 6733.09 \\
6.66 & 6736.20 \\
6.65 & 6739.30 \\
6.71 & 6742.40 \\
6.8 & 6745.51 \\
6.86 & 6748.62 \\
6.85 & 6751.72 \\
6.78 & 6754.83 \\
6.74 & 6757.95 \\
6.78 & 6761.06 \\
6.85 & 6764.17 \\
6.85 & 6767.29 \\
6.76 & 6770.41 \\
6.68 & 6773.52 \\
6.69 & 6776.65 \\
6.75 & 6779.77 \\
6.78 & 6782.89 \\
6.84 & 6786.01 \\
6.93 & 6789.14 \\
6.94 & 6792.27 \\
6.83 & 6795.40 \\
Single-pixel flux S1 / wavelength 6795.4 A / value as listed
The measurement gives 6.83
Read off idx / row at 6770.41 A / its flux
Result 6.76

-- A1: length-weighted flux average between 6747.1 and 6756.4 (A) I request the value 6.83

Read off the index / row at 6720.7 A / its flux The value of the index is 6.75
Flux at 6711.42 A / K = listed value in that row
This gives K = 7.07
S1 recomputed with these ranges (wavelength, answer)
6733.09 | 6.71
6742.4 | 6.71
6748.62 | 6.86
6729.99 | 6.78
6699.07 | 7.17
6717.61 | 6.8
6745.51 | 6.8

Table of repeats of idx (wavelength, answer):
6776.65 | 6.69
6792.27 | 6.94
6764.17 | 6.85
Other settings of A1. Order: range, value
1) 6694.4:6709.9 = 7.18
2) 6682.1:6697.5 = 6.97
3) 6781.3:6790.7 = 6.85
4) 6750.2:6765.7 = 6.8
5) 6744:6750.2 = 6.84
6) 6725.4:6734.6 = 6.77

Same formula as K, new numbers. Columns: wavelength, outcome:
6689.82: 6.91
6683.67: 7.04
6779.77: 6.75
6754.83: 6.78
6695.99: 7.01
